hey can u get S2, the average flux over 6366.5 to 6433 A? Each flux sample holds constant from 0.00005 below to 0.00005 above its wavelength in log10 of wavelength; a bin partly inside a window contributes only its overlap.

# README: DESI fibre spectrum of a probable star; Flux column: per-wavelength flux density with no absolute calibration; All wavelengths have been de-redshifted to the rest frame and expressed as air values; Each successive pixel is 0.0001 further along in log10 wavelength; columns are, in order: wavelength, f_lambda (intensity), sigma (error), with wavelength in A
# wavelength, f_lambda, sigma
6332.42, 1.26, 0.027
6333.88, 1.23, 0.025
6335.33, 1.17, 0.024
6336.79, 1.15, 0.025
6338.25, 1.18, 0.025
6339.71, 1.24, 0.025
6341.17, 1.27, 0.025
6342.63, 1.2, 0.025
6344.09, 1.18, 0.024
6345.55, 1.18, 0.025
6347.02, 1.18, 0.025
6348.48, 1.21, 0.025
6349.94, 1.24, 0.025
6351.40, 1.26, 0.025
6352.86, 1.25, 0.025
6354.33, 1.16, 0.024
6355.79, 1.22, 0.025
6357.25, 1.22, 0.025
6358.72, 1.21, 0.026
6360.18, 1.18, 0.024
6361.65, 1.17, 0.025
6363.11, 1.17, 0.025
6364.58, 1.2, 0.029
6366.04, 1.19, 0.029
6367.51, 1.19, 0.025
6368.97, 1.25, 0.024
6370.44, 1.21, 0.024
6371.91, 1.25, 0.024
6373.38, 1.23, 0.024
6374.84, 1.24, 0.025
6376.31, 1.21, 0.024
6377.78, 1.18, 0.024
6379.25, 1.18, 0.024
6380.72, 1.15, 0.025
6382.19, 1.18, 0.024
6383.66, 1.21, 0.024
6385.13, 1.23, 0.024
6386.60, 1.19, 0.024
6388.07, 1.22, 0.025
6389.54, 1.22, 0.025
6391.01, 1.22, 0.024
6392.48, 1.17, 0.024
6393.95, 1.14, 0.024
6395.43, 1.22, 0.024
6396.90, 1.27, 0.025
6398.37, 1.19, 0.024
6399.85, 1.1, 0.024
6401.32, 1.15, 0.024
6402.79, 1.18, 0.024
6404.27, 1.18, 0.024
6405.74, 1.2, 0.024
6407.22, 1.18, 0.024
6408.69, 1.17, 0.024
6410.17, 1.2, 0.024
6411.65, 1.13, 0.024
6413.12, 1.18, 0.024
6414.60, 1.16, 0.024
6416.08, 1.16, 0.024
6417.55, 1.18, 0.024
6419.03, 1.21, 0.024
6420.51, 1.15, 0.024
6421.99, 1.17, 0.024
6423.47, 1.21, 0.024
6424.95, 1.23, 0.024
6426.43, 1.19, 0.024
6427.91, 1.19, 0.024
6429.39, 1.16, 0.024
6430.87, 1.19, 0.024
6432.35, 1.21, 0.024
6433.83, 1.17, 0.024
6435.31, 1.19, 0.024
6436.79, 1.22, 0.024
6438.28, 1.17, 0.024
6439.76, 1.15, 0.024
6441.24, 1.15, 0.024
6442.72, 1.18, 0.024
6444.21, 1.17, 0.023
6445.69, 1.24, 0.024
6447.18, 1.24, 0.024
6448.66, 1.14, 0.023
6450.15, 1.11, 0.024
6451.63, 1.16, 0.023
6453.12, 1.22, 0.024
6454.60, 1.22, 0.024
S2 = 1.19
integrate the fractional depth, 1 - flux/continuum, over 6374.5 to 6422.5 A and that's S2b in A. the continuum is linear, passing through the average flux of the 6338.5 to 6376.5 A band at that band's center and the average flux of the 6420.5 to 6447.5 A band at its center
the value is 0.6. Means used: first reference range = 1.21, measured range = 1.18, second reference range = 1.19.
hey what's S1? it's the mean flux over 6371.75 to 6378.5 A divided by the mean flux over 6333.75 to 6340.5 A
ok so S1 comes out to 1.0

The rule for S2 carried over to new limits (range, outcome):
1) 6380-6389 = 1.2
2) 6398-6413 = 1.17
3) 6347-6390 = 1.21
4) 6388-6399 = 1.21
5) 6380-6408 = 1.19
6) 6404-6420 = 1.18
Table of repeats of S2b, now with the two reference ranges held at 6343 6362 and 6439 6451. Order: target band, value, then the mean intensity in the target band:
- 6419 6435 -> -0.1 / 1.19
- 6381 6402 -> 0.0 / 1.19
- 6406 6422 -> 0.1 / 1.17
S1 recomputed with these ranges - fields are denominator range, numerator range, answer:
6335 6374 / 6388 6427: 0.98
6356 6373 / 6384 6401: 0.99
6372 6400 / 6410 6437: 0.99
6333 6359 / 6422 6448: 0.99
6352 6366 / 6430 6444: 0.99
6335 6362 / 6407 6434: 0.98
